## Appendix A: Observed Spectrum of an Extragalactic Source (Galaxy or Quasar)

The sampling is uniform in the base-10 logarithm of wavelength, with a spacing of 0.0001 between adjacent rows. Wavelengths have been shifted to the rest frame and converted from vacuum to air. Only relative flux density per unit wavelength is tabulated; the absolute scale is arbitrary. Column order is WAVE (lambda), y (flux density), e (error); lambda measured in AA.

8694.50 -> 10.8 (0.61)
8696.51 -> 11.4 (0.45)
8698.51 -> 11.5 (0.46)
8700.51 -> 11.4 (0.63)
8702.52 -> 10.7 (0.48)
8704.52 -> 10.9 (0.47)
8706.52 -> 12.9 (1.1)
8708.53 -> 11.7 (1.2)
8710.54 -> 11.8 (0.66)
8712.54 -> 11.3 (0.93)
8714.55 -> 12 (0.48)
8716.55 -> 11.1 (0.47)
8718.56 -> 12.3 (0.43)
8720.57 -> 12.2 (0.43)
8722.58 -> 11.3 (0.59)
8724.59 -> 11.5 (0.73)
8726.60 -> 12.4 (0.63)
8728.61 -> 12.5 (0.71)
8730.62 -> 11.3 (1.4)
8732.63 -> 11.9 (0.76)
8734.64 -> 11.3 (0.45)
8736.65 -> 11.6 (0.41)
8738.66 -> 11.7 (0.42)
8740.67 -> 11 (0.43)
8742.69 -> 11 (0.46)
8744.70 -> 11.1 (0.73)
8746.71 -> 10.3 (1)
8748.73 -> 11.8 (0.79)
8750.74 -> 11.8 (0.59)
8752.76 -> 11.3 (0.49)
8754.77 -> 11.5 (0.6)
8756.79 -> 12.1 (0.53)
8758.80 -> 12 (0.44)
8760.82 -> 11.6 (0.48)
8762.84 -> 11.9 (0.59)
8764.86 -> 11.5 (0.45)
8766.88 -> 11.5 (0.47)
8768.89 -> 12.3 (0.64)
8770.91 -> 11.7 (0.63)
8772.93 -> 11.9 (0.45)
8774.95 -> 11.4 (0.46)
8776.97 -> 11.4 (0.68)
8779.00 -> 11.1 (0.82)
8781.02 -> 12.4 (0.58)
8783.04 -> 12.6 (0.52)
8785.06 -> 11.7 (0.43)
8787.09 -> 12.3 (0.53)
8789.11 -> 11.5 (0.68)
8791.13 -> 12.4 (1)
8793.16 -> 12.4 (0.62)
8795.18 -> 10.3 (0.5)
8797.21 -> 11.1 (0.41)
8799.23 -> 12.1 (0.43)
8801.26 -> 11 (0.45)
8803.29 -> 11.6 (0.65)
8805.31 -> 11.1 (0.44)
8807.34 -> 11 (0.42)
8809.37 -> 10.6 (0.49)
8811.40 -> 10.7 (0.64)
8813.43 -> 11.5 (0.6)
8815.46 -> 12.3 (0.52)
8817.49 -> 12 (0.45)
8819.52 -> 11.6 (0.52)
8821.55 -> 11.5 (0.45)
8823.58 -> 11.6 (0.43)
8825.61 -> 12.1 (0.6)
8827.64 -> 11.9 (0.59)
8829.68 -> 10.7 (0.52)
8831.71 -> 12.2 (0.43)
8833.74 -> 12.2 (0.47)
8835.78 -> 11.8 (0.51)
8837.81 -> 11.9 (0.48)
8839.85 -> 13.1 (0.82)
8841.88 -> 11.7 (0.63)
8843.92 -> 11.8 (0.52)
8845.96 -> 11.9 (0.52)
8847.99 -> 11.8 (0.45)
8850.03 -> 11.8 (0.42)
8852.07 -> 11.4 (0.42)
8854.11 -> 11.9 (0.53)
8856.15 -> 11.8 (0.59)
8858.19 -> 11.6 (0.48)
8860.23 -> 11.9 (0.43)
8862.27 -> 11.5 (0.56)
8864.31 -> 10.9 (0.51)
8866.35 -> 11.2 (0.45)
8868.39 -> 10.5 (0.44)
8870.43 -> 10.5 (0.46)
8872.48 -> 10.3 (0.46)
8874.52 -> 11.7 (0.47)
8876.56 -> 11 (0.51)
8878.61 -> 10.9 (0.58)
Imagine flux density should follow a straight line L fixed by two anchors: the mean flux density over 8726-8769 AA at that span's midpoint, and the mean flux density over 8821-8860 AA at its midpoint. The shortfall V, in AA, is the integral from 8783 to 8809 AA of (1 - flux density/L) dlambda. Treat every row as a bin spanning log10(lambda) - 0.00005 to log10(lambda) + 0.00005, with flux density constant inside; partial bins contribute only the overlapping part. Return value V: 0.3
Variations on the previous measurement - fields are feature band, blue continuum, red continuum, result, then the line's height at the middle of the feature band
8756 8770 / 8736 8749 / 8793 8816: -0.8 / 11.2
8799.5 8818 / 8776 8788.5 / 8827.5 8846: 0.9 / 11.9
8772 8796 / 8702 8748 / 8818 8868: -0.3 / 11.6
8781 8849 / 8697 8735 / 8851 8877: -1.9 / 11.4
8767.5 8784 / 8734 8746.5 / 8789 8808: -0.7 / 11.4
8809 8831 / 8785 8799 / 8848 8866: 0.2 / 11.7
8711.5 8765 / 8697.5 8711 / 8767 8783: 0.3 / 11.7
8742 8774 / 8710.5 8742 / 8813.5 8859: 0.4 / 11.7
